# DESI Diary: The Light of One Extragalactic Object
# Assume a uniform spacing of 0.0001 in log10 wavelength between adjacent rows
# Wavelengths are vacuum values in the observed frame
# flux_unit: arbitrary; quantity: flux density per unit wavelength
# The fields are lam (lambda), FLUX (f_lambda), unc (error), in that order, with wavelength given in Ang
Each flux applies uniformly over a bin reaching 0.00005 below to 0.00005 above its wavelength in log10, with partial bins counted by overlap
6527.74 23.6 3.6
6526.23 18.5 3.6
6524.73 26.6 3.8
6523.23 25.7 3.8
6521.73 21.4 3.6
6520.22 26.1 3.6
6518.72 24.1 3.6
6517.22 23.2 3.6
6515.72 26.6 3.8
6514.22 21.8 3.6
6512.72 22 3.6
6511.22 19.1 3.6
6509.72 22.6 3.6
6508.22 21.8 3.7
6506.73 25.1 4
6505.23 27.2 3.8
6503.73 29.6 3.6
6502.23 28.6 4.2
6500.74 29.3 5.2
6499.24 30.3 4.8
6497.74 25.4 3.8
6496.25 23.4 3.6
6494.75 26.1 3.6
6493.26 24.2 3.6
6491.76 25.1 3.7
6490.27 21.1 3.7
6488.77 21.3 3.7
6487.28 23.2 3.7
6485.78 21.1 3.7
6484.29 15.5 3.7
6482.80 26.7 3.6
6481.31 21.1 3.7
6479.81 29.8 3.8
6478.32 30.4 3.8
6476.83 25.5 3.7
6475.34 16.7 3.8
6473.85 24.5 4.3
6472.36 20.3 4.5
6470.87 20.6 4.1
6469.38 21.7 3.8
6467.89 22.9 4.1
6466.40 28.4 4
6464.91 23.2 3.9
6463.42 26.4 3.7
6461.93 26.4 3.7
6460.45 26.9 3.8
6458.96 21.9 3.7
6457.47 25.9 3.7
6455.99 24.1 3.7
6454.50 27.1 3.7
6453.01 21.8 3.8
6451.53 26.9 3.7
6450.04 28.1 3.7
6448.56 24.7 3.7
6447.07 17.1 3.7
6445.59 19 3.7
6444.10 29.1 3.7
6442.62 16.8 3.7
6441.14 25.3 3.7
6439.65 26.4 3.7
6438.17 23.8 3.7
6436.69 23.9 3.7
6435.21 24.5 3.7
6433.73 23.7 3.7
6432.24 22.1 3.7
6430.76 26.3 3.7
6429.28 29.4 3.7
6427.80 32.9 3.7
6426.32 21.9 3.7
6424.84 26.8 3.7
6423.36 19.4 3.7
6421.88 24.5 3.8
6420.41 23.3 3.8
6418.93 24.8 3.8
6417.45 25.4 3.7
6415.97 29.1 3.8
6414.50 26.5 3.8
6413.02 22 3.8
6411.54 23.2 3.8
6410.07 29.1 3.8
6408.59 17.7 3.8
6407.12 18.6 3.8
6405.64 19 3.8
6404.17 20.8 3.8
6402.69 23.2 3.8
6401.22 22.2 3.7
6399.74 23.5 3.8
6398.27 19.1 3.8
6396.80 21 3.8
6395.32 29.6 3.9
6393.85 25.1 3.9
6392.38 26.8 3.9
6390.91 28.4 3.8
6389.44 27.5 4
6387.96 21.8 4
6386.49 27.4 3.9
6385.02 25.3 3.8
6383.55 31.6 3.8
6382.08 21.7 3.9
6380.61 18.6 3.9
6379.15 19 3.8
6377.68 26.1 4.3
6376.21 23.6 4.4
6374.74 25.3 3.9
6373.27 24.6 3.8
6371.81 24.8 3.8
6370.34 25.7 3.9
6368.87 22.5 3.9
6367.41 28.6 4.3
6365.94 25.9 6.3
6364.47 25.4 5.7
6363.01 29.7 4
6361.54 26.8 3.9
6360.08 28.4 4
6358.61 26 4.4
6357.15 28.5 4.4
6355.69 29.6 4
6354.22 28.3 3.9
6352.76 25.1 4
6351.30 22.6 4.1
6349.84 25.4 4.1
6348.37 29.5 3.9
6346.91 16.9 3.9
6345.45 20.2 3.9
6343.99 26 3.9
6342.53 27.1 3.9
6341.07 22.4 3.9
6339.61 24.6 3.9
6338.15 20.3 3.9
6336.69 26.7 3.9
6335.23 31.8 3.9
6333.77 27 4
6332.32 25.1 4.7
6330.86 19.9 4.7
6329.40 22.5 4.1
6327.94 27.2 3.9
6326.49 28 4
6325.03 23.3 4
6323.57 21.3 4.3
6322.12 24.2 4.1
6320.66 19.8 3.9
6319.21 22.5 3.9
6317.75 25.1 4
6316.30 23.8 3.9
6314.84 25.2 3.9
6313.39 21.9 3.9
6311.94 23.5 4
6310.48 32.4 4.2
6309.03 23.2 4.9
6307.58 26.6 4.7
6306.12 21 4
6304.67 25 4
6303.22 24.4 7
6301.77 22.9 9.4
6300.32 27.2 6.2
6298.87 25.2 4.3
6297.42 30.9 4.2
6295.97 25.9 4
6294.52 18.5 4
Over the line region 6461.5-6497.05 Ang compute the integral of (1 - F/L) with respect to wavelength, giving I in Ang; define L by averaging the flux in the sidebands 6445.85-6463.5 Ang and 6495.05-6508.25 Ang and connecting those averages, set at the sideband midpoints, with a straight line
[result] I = 3.1 Ang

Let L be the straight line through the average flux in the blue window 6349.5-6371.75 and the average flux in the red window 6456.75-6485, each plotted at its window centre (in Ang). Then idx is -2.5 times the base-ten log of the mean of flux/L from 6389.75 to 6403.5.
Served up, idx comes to 0.056 mag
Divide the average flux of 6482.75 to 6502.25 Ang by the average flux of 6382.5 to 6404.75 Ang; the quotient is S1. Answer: 0.97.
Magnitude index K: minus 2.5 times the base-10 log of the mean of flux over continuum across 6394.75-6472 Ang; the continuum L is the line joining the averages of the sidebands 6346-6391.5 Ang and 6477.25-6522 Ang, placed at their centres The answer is 0.04 mag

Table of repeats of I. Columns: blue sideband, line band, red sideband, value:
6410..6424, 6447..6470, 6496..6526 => -0.10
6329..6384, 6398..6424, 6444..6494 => 1.57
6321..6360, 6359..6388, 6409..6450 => -0.50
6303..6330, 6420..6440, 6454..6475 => -0.63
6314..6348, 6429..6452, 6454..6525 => 0.15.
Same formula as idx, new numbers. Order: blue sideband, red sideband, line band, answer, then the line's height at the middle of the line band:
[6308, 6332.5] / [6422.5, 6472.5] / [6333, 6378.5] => -0.07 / 24.1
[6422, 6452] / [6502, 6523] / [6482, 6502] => 0.00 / 24.2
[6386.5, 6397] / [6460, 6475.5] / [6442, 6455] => 0.04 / 24.3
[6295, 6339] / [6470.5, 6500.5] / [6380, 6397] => -0.05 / 24.3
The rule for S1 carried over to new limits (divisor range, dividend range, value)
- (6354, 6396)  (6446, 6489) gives 0.92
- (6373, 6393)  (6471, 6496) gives 0.94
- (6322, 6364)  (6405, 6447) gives 0.95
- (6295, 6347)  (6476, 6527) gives 0.99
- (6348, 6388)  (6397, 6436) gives 0.93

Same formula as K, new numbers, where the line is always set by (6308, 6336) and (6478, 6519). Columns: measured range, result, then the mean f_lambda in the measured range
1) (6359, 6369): -0.101 mag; 27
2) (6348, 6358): -0.097 mag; 26.9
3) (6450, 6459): -0.028 mag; 25.1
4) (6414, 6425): -0.015 mag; 24.9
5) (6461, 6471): -0.002 mag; 24.5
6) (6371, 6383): 0.066 mag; 23.1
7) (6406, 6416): 0.061 mag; 23.2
